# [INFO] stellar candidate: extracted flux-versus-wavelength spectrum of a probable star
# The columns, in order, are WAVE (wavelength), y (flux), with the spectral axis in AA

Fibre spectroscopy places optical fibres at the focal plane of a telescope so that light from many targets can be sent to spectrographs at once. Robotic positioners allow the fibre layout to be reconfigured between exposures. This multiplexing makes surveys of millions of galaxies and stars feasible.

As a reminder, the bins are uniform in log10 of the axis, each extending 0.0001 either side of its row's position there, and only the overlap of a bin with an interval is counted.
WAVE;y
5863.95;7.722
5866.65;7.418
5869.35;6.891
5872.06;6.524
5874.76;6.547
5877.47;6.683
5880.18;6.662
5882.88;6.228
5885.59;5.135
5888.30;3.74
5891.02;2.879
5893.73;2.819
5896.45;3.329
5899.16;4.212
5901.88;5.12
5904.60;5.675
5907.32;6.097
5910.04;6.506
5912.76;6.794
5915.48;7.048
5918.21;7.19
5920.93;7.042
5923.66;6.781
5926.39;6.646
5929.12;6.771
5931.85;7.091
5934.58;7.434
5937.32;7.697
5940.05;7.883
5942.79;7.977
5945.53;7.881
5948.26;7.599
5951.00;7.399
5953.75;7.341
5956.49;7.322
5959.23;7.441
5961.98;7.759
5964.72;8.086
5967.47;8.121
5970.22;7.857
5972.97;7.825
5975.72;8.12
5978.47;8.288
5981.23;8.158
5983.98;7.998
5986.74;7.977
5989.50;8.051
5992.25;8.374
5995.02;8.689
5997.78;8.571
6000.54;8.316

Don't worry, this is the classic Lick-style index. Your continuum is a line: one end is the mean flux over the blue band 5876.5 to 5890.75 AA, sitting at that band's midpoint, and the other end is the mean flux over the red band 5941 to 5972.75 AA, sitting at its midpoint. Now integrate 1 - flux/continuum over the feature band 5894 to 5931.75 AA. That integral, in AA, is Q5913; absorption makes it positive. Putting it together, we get 2.1 AA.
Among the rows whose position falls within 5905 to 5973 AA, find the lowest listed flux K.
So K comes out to 6.097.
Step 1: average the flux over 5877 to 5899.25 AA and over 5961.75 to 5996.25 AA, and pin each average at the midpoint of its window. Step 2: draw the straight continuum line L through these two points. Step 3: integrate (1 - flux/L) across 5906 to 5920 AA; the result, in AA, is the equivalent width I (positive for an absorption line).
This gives -3.0 AA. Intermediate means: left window 4.57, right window 8.11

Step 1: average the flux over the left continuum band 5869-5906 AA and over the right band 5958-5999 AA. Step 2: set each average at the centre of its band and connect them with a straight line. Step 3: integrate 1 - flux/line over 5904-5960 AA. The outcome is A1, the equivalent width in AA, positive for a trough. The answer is -4.9 AA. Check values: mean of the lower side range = 5.13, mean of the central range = 7.14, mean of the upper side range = 8.09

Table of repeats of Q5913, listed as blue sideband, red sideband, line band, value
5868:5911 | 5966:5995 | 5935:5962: -1.9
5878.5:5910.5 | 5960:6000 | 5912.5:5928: -2.9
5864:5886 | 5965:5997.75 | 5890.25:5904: 6.2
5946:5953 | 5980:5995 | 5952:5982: 0.0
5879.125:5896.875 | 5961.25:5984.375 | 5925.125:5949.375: -3.4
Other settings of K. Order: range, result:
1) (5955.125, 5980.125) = 7.322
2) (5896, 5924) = 3.329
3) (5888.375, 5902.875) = 2.819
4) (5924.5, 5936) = 6.646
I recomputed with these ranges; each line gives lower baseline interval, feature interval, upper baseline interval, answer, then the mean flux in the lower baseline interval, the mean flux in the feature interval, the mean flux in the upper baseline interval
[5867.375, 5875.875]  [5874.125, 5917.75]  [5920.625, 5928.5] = 8.96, 6.71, 5.36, 6.78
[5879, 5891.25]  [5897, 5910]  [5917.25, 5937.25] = 1.49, 5.09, 5.28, 7.03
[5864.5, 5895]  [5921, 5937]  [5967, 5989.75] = -0.36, 5.66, 7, 8.04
